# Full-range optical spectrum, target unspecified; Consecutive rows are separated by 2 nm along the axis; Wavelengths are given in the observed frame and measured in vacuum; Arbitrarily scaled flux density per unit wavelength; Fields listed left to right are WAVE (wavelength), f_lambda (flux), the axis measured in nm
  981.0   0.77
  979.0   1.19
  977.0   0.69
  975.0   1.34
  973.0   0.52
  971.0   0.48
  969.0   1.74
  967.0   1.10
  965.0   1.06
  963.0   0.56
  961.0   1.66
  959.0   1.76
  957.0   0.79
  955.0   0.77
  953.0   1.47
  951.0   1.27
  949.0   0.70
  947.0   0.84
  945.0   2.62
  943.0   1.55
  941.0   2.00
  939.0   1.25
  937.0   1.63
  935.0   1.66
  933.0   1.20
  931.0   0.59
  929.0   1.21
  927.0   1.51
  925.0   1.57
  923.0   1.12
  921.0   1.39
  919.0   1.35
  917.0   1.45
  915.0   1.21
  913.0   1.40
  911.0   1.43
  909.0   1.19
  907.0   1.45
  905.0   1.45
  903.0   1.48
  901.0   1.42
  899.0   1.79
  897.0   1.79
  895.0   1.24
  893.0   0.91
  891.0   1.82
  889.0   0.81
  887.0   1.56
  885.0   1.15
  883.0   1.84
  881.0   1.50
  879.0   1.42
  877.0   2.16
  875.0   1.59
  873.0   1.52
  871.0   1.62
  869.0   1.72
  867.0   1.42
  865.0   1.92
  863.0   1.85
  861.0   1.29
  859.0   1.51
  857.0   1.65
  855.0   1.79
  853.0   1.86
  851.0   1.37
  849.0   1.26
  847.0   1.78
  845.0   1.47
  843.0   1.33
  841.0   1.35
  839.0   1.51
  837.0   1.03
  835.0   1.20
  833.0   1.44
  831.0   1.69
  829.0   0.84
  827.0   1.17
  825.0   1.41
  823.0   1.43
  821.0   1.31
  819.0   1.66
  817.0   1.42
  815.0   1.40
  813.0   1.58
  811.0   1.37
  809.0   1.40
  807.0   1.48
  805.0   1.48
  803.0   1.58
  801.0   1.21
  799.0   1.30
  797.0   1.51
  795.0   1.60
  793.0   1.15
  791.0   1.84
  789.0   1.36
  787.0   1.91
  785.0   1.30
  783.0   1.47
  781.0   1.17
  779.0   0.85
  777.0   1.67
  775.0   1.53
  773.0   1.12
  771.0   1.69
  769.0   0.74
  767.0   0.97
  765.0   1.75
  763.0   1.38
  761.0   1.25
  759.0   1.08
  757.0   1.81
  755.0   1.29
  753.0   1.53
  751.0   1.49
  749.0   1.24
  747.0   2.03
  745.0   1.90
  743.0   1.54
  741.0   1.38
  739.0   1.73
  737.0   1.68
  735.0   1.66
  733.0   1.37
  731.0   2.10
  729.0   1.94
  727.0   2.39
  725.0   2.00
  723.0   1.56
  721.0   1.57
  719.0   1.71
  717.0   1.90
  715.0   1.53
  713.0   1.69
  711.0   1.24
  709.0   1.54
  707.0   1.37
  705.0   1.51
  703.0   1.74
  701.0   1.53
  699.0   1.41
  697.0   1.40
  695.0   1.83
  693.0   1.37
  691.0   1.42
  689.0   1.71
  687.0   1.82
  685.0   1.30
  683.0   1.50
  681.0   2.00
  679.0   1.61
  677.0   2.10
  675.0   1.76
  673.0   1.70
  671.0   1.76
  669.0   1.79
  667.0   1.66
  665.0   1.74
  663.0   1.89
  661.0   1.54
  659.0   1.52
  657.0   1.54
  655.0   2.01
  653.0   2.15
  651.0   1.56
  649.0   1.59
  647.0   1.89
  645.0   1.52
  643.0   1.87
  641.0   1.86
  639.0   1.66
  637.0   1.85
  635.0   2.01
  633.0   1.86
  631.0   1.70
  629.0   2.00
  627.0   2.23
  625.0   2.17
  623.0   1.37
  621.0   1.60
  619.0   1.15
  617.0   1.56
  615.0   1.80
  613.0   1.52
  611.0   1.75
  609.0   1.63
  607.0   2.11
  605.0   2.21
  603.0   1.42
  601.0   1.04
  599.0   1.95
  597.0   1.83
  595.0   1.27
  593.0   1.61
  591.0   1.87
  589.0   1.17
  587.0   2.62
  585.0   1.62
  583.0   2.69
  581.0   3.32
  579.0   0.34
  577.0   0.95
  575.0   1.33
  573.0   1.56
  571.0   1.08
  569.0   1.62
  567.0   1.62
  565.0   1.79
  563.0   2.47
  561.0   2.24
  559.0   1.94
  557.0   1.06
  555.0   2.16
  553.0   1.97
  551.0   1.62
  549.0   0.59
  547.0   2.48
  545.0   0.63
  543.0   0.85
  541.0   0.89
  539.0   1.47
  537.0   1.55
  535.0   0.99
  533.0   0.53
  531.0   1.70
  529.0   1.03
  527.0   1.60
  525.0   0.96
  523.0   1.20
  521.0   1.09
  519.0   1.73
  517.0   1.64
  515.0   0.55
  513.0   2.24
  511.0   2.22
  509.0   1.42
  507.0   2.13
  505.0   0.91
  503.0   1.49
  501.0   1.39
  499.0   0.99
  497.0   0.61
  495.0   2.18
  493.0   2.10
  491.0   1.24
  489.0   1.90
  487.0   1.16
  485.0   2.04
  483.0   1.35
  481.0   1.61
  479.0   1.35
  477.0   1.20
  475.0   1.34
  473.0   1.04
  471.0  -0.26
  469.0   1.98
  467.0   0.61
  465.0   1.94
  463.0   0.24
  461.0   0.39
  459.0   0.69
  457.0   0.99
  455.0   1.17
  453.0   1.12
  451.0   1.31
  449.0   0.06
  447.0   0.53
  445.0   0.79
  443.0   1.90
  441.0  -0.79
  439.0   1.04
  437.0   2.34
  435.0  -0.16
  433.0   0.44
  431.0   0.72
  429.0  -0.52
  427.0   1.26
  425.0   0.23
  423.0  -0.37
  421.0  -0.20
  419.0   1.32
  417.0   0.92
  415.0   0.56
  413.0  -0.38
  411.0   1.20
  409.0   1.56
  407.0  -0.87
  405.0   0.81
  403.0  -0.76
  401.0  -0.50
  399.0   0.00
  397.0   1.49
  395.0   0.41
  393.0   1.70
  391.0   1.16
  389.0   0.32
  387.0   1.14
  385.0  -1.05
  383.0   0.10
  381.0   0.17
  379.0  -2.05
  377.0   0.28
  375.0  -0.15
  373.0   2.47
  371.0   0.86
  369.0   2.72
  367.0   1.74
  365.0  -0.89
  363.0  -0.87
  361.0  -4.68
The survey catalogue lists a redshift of 1.218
